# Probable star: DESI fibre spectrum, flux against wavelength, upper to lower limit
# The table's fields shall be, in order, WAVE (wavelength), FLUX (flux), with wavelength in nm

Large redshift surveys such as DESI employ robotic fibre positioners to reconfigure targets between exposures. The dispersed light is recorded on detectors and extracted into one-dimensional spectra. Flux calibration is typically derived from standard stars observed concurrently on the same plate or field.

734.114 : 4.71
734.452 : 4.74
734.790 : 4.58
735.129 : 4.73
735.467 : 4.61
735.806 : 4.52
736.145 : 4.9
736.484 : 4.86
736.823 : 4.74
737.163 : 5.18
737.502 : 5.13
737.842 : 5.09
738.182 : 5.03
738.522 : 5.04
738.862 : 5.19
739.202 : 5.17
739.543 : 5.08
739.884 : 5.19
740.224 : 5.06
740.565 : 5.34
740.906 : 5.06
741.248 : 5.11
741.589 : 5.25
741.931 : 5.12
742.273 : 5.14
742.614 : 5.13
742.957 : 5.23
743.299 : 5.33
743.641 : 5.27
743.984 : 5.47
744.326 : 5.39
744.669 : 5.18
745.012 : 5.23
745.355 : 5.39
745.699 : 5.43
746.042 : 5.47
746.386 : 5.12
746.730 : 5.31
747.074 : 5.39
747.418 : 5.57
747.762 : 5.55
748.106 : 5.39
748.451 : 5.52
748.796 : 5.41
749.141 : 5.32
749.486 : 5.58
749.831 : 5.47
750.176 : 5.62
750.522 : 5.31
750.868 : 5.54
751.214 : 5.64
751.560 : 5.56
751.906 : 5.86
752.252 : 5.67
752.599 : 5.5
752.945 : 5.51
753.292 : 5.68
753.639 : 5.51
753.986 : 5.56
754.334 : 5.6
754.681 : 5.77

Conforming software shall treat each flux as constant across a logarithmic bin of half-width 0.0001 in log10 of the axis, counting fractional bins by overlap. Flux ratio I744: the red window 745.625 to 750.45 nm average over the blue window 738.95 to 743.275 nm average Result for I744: 1.05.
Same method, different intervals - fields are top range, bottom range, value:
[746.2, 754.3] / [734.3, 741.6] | 1.11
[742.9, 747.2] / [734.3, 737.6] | 1.11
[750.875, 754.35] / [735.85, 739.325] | 1.12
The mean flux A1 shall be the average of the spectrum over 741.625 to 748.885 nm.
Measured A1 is 5.33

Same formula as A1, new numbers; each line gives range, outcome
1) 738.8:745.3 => 5.21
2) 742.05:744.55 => 5.28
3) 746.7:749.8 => 5.46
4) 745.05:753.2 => 5.48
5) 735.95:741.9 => 5.08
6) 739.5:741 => 5.16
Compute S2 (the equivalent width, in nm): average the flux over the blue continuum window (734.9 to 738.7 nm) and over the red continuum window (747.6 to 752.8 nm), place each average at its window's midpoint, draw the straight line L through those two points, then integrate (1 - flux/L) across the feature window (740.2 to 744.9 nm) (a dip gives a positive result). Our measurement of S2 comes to -0.06 nm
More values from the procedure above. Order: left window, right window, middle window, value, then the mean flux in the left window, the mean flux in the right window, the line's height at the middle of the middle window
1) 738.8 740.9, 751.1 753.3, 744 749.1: 0.030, 5.16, 5.63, 5.42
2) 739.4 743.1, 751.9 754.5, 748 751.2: -0.006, 5.15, 5.59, 5.46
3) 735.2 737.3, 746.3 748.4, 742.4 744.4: -0.041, 4.79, 5.41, 5.19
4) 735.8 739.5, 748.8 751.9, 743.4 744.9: -0.015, 5.01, 5.52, 5.27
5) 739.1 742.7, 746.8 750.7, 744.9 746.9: 0.008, 5.15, 5.46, 5.35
